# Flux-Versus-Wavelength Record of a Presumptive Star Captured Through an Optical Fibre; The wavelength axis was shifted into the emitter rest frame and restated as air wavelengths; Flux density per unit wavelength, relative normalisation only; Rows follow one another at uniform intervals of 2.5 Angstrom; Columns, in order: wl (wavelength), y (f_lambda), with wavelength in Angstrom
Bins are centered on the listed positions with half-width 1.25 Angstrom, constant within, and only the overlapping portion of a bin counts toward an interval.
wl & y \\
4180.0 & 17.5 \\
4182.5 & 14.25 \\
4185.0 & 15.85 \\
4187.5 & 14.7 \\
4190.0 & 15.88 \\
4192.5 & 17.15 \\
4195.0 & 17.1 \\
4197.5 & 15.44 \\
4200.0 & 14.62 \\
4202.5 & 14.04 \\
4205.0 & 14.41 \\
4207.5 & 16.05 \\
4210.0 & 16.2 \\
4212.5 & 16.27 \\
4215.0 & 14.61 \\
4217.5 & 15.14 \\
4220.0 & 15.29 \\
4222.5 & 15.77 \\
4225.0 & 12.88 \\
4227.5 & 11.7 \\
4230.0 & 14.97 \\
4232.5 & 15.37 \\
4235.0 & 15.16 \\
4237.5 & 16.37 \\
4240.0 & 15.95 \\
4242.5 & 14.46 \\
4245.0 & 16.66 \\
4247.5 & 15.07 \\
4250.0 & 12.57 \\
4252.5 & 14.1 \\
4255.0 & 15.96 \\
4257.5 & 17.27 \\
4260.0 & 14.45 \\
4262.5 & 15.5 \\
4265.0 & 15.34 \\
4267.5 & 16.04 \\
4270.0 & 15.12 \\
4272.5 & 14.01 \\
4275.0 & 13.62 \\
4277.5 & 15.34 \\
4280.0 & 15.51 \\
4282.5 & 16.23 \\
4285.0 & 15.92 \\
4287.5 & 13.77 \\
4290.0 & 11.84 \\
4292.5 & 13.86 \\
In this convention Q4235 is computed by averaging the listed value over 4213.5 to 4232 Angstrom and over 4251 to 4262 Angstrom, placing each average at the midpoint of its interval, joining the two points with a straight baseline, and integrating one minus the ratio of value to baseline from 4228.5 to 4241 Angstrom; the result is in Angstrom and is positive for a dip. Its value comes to -0.6 Angstrom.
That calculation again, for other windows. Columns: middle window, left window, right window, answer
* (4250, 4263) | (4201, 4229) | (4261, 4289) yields -0.2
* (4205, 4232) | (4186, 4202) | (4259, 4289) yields 1.1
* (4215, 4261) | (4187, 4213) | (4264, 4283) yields 1.2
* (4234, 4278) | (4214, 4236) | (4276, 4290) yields -1.1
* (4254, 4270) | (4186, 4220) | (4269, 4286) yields -0.6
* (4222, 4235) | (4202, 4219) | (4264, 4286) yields 1.0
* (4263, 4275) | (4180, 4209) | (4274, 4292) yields -0.2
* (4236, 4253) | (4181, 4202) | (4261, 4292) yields 0.1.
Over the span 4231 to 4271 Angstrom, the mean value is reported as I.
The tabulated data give 15.3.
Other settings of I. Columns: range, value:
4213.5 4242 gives 14.8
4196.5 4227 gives 15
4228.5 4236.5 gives 15.1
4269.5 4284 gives 15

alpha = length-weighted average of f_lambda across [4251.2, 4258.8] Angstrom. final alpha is 15.7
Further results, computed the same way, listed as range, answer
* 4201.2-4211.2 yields 15.2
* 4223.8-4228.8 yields 12.3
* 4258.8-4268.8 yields 15.3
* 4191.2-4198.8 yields 16.5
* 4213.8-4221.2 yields 15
